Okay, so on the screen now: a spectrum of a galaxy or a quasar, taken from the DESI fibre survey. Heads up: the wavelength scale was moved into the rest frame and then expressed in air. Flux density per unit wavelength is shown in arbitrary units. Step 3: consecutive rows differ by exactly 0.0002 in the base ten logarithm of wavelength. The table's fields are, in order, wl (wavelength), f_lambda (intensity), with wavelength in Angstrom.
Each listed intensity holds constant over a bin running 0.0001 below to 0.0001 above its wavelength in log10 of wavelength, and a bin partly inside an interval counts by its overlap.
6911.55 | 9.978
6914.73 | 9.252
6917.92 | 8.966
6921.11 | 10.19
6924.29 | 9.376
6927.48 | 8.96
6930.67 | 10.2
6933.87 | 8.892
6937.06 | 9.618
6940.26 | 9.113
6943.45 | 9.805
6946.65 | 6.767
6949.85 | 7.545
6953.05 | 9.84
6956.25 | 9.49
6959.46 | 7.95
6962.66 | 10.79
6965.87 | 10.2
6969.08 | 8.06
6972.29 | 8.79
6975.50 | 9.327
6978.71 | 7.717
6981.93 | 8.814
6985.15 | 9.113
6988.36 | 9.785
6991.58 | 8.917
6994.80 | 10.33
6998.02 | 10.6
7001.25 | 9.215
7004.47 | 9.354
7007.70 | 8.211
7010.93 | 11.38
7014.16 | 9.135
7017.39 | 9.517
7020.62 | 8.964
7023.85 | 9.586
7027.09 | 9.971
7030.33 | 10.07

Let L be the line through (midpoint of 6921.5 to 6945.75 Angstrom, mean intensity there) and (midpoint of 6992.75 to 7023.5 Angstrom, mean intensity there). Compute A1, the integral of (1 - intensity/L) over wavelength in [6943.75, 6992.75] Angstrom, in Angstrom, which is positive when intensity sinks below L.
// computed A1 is 3.1 Angstrom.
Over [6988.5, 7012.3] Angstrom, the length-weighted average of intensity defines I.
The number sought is 9.7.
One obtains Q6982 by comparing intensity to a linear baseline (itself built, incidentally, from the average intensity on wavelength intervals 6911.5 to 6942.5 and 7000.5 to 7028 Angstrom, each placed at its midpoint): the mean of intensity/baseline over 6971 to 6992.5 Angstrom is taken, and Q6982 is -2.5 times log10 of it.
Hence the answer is 0.06 mag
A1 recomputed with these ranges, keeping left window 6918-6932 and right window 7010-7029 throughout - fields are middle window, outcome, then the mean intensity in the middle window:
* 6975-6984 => 1.0 Angstrom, 8.55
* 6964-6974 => 0.6 Angstrom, 9.06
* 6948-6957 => 0.7 Angstrom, 8.85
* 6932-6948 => 1.2 Angstrom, 8.89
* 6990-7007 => 0.1 Angstrom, 9.6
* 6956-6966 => 0.1 Angstrom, 9.53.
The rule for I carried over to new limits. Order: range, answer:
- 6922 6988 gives 9.05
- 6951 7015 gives 9.34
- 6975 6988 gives 8.79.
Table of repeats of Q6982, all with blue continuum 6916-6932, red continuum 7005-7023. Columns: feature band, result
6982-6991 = 0.02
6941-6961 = 0.11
